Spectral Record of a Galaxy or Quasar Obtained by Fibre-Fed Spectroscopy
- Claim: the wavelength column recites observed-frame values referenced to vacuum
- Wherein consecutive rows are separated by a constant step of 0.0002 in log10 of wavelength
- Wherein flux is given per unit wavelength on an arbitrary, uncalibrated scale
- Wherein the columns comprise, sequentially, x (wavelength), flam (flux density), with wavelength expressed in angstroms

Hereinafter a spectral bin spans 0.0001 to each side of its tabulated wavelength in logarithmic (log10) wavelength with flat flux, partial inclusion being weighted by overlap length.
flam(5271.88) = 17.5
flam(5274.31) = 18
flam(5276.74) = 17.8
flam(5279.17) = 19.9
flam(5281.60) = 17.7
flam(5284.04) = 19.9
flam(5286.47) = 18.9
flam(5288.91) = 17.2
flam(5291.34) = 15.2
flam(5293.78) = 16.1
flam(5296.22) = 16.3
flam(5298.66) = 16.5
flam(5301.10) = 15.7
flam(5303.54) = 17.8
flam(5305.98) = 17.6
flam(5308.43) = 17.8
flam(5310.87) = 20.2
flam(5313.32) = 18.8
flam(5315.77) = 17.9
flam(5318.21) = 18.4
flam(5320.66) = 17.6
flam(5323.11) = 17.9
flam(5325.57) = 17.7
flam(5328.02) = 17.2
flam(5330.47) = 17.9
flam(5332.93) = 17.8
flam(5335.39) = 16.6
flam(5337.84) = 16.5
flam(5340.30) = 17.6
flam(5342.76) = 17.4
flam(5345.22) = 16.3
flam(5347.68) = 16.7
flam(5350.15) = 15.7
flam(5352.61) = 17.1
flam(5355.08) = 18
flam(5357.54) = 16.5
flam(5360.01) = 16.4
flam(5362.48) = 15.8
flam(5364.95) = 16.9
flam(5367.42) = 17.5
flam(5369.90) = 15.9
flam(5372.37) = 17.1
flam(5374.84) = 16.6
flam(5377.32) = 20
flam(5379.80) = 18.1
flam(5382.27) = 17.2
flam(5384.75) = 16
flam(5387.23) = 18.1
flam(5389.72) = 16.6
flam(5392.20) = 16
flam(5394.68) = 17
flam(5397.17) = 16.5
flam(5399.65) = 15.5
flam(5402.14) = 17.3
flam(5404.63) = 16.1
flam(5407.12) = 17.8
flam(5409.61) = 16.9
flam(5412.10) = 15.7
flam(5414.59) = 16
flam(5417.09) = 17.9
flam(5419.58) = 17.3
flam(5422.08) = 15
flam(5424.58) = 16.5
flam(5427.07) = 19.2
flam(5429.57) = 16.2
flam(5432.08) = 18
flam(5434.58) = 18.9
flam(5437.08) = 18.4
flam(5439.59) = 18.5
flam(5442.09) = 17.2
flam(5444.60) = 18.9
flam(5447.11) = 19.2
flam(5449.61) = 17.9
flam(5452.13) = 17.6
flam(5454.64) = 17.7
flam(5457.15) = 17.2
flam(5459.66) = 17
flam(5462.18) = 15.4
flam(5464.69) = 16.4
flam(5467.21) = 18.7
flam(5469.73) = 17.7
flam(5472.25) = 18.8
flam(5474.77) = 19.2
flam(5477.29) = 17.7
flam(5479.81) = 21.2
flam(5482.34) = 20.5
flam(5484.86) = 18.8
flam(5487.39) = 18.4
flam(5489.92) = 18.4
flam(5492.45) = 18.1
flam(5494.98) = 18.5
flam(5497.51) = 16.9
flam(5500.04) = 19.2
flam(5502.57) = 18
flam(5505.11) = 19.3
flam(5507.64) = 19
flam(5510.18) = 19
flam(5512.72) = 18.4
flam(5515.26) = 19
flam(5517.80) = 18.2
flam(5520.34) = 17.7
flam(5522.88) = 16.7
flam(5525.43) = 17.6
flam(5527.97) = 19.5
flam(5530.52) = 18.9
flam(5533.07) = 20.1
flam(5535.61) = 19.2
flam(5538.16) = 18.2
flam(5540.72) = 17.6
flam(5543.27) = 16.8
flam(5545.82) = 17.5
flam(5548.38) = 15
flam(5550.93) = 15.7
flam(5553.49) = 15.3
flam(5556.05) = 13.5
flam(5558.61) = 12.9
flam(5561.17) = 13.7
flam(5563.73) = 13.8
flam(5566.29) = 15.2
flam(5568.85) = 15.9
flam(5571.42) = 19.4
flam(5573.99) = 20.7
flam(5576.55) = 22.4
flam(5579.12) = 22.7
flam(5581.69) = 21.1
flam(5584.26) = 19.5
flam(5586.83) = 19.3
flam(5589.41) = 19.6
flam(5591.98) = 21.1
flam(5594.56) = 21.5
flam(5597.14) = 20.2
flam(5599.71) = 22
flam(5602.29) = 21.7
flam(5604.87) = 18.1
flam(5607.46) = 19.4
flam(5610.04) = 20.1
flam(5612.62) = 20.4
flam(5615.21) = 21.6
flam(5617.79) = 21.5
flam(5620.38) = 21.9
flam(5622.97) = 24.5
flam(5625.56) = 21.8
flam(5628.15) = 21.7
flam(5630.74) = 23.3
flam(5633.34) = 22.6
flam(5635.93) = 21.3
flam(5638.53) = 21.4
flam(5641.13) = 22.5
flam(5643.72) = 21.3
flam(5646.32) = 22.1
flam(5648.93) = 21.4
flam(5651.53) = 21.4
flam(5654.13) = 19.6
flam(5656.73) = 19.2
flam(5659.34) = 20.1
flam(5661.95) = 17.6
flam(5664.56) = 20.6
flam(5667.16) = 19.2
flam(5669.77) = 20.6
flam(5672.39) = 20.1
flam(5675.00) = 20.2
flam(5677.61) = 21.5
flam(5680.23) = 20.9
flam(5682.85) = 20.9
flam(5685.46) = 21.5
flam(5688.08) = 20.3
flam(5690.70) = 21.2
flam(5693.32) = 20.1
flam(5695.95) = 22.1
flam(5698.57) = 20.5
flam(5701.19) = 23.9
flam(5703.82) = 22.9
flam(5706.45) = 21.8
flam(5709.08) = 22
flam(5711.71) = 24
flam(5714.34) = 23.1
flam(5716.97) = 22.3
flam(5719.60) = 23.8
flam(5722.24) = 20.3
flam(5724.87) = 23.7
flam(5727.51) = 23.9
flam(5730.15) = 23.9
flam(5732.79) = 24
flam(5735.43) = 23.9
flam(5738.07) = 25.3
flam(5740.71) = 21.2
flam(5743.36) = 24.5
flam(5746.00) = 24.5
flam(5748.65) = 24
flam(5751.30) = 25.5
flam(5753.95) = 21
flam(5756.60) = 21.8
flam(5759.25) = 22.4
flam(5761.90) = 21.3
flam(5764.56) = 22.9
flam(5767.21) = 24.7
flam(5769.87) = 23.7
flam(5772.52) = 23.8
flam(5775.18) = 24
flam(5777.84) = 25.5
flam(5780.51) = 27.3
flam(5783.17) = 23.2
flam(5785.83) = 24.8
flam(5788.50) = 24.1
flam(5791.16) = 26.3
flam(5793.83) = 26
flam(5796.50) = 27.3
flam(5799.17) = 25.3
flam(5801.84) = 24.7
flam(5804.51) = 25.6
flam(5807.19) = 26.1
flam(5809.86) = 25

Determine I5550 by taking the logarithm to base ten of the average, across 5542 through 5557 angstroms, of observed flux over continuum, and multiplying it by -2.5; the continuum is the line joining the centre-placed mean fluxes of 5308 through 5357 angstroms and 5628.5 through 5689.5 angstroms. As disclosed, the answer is 0.25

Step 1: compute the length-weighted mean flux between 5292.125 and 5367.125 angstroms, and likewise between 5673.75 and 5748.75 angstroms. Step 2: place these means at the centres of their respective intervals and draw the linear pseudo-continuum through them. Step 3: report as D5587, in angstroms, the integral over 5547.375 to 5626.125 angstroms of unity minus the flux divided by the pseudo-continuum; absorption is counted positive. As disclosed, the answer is 6.5 angstroms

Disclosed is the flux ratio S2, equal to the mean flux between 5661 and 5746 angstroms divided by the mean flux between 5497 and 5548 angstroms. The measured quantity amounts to 1.2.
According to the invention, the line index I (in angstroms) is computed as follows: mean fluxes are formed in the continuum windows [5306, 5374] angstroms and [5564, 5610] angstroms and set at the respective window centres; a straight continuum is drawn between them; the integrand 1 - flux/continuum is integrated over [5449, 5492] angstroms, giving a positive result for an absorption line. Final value 1.2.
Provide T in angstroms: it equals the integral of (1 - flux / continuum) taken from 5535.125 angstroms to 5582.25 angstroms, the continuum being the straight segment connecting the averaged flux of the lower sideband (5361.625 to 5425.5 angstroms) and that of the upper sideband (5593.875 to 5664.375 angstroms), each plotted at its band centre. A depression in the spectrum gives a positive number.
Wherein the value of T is 6.5 angstroms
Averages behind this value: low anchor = 16.8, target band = 17.1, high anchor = 21.1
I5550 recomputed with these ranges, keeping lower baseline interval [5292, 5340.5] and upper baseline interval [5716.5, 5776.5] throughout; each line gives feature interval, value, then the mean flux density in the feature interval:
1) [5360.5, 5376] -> 0.10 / 16.6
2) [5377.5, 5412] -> 0.10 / 16.9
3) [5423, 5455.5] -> 0.07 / 18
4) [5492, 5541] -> 0.10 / 18.5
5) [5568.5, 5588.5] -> 0.04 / 20.3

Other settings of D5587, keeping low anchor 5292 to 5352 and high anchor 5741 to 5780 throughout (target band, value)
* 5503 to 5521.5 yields 1.3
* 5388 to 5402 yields 1.4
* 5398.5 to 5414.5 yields 1.7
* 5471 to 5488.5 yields 0.3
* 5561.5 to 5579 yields 2.4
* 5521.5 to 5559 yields 6.1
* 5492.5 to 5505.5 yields 1.0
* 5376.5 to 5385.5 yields 0.2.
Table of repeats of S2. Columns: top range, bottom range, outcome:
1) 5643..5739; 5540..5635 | 1.12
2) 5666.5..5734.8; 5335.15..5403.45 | 1.30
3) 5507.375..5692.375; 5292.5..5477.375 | 1.13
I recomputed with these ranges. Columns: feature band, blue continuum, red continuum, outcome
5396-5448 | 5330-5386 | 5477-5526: 1.27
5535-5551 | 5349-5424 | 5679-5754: 1.98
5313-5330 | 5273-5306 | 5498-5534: -0.25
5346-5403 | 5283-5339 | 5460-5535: 3.08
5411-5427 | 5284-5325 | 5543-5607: 1.11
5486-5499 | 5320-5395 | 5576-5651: 0.82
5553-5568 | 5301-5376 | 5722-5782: 4.82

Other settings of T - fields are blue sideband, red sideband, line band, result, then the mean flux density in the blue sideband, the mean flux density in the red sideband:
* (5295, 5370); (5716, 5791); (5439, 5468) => 2.3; 17.2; 23.7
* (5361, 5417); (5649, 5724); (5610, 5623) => -0.9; 16.9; 21.2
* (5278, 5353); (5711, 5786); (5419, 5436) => 1.6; 17.5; 23.6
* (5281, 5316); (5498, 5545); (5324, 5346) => 0.6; 17.6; 18.4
